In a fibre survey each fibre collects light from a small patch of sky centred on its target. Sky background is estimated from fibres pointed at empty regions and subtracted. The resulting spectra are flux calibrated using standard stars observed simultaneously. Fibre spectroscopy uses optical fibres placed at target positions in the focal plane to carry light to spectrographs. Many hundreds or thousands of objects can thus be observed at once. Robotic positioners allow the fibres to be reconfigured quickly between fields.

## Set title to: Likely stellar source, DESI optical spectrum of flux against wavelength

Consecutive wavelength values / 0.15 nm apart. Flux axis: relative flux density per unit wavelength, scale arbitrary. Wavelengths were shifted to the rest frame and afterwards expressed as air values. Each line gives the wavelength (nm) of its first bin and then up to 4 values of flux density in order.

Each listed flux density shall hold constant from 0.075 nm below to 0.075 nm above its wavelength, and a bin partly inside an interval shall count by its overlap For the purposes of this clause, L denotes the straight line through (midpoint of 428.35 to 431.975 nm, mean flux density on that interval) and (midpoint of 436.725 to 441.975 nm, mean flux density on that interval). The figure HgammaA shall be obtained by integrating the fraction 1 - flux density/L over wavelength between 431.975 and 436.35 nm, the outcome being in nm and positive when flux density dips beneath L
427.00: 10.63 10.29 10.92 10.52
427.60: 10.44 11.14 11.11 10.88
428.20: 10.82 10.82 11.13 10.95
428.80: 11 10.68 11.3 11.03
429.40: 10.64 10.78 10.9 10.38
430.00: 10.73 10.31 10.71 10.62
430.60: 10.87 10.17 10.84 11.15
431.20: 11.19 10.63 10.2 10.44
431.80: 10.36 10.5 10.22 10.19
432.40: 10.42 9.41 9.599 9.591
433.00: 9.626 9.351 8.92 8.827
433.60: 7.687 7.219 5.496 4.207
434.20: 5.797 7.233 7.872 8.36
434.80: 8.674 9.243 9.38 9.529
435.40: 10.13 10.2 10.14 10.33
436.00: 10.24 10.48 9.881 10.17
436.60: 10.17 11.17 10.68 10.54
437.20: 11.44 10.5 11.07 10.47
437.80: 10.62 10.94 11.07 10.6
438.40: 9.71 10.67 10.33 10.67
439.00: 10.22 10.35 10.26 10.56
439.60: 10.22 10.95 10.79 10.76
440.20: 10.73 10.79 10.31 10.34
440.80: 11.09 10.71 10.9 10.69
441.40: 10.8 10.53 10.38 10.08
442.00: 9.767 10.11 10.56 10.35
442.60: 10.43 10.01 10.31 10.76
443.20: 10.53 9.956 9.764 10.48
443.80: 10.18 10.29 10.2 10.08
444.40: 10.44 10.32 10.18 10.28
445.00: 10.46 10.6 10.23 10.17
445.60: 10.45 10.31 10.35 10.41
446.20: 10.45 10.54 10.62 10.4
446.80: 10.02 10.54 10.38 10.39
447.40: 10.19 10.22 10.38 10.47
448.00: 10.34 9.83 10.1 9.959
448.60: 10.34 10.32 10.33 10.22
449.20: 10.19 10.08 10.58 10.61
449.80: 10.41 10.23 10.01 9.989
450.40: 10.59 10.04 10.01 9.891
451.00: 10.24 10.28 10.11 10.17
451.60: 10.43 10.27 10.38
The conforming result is 0.72 nm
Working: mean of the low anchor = 10.7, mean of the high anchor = 10.6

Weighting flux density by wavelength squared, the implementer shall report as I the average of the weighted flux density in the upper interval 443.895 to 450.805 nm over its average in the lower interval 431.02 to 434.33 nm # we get 1.21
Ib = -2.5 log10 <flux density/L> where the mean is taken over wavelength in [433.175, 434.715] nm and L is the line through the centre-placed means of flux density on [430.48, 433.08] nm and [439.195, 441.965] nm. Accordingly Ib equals 0.39 mag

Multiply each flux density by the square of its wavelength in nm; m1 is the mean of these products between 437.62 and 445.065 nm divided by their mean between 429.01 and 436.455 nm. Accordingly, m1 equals 1.1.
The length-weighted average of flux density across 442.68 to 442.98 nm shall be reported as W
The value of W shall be 10.2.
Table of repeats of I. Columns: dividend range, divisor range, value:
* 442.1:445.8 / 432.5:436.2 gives 1.24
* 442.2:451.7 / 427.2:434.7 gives 1.12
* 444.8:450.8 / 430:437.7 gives 1.14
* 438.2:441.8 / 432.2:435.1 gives 1.31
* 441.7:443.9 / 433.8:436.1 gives 1.25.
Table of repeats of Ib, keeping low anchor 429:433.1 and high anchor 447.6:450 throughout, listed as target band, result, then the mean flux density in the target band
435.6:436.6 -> 0.02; 10.2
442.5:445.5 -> 0.00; 10.3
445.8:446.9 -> -0.01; 10.4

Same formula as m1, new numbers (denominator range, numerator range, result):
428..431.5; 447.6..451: 1.04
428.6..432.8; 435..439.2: 1.01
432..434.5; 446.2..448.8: 1.31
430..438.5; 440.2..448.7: 1.11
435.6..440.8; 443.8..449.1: 1.01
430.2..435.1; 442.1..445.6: 1.17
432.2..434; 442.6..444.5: 1.23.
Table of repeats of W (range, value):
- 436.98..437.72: 10.8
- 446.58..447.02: 10.3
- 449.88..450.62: 10.2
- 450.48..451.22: 10.1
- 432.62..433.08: 9.6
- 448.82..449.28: 10.2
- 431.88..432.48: 10.3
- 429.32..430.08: 10.7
